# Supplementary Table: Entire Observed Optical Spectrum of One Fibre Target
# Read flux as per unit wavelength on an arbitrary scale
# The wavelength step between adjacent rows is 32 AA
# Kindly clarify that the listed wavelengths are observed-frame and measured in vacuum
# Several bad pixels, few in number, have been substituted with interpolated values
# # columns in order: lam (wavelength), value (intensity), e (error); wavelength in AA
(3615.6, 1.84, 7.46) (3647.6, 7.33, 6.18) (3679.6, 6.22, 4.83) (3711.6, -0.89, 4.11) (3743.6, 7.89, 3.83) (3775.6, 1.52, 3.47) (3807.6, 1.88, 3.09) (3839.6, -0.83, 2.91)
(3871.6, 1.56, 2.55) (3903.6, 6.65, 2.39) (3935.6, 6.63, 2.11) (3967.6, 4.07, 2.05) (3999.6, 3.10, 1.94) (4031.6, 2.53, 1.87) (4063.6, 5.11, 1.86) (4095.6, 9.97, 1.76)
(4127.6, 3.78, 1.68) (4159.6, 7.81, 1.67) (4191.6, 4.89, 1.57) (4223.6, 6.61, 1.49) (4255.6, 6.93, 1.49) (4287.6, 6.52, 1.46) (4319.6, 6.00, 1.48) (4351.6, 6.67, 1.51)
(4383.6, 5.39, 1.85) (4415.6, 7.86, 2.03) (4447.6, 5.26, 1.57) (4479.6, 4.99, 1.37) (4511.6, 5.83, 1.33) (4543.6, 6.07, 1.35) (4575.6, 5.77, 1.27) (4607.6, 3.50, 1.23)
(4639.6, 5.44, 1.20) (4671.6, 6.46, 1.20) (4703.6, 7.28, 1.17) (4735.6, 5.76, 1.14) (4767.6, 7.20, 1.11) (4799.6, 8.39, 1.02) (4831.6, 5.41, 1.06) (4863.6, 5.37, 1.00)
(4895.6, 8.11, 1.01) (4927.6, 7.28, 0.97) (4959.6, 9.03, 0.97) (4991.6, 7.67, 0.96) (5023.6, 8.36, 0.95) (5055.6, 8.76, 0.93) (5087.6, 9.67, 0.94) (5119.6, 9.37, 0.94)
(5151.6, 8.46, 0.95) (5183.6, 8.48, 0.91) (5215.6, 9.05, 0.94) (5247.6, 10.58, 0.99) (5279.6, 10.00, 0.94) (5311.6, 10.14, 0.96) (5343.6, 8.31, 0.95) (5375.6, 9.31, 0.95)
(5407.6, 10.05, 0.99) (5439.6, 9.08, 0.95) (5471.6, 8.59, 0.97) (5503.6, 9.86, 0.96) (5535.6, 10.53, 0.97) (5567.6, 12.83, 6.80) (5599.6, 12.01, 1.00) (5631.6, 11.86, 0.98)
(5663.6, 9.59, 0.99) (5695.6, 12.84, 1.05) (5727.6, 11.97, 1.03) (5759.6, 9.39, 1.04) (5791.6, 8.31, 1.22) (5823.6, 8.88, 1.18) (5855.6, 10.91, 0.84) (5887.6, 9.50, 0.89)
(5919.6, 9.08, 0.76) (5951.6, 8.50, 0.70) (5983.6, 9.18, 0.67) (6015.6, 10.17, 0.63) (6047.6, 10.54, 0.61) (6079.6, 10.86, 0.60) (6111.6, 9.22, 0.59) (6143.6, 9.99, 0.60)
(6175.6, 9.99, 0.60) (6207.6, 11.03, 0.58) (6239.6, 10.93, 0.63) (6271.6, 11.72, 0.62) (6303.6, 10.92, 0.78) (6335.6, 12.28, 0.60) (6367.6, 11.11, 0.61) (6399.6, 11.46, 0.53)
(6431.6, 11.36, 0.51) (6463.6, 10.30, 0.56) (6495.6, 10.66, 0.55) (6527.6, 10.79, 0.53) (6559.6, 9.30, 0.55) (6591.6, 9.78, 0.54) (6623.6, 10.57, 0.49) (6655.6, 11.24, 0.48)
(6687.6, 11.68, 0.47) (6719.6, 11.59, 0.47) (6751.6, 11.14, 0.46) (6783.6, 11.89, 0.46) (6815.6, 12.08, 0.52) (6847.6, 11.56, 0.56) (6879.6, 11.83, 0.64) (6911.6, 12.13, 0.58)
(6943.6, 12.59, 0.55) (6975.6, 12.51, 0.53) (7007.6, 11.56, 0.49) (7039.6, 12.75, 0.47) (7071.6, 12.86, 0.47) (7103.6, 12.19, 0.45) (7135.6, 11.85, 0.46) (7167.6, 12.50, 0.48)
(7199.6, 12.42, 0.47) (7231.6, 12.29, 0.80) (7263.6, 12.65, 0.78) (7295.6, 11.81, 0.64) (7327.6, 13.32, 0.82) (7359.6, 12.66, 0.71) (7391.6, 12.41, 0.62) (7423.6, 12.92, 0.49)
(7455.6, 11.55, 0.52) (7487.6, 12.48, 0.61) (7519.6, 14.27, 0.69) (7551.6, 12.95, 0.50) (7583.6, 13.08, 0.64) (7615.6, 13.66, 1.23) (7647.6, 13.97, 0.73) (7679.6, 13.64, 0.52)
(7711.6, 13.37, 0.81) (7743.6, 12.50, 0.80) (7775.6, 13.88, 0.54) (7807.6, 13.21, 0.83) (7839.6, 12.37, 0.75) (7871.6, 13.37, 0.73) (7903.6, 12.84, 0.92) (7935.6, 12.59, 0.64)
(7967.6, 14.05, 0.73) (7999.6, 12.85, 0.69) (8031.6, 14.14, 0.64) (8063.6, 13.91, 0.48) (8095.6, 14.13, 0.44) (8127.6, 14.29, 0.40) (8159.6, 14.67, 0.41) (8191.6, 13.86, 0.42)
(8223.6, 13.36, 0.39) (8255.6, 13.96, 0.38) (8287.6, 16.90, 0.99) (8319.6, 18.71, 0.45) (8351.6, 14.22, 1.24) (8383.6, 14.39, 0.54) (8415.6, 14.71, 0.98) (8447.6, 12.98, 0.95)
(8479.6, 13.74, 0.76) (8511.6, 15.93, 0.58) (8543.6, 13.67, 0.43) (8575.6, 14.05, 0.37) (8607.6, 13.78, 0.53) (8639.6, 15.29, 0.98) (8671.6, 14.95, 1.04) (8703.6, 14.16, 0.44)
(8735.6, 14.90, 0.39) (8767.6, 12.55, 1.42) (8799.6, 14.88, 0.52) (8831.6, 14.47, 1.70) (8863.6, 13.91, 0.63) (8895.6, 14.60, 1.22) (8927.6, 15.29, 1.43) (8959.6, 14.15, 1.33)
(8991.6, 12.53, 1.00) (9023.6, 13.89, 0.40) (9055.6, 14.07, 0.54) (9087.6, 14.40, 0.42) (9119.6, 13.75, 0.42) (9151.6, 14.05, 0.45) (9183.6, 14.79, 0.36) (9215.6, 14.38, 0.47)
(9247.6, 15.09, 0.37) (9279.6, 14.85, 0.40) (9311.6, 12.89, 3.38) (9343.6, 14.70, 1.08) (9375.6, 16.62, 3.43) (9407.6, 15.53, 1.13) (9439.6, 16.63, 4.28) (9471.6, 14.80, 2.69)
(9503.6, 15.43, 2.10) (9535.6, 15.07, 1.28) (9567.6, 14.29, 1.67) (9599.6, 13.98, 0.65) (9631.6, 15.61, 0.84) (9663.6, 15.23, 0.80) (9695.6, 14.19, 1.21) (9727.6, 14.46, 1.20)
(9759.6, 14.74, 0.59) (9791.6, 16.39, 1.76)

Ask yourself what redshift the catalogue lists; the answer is 0.265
